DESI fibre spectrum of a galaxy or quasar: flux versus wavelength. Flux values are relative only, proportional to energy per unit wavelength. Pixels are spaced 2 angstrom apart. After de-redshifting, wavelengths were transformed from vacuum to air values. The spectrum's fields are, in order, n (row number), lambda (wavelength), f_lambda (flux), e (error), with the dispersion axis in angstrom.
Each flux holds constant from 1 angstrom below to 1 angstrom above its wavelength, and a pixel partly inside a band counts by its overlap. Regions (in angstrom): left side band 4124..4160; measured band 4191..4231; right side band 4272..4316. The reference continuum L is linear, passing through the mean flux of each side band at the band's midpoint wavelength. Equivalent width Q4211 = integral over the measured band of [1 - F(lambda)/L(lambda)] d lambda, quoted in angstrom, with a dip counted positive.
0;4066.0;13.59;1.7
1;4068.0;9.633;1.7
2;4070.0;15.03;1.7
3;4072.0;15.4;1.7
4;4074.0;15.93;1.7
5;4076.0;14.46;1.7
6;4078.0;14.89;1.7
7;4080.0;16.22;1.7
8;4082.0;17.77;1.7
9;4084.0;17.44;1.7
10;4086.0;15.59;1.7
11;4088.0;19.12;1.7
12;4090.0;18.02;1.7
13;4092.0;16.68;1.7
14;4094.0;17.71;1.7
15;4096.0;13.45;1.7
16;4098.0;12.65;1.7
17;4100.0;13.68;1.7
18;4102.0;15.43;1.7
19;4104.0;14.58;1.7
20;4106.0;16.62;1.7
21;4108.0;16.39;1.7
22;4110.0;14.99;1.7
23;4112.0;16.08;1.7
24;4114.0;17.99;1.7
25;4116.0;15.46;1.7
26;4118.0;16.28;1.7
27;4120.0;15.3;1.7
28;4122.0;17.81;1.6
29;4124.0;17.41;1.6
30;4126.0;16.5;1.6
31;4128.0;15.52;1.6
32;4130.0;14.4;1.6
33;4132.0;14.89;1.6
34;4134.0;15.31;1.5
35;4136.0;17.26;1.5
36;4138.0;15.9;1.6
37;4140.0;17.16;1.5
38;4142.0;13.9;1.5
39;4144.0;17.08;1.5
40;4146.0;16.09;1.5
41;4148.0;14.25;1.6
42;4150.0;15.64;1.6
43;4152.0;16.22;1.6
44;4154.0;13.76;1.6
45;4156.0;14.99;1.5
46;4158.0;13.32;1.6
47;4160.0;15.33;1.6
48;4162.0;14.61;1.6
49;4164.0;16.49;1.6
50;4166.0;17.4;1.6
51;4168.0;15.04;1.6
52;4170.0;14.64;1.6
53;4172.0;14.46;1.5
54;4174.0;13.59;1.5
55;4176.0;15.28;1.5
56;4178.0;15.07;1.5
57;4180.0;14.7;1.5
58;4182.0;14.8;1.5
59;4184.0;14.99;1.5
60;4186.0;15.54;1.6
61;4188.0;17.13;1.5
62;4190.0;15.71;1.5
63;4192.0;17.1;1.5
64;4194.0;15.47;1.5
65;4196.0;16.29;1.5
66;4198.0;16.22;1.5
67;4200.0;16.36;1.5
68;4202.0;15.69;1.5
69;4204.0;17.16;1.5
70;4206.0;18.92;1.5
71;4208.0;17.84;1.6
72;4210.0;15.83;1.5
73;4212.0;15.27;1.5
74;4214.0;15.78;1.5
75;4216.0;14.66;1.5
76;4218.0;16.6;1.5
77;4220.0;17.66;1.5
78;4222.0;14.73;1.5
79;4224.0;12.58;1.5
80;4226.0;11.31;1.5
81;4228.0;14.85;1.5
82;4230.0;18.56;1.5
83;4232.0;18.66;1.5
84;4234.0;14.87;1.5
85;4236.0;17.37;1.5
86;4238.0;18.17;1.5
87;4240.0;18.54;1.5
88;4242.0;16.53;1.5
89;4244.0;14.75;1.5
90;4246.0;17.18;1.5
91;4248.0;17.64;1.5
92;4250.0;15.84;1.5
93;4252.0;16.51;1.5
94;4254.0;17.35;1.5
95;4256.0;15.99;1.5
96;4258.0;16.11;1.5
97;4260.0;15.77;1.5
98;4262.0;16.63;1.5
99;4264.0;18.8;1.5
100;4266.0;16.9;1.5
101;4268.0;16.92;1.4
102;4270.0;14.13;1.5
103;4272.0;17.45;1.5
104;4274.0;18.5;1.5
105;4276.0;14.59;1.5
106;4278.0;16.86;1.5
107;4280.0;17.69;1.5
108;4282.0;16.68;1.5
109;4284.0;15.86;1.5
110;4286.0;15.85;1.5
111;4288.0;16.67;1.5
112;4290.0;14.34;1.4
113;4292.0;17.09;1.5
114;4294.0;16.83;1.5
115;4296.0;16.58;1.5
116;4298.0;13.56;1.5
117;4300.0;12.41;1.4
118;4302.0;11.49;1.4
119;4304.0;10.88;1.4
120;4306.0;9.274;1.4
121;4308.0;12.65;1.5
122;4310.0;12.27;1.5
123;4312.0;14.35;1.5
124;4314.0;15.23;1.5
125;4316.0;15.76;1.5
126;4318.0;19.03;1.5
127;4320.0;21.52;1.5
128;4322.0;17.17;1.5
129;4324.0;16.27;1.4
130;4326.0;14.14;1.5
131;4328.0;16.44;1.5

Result -2.0 angstrom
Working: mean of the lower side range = 15.5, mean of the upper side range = 14.8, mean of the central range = 15.9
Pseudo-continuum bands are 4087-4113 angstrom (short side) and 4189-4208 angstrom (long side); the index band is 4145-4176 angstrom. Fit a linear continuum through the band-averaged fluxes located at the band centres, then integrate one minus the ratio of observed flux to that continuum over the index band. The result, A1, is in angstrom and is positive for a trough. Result 2.4 angstrom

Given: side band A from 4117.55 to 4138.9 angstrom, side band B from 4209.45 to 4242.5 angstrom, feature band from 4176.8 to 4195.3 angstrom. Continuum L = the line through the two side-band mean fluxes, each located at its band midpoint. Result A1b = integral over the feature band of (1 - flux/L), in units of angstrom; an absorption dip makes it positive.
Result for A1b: 0.5 angstrom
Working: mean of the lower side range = 16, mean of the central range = 15.6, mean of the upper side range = 16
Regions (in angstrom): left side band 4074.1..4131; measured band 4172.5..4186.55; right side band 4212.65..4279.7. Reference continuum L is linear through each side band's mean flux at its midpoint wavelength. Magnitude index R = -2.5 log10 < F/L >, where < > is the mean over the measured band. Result 0.10 mag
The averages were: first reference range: 16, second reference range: 16.3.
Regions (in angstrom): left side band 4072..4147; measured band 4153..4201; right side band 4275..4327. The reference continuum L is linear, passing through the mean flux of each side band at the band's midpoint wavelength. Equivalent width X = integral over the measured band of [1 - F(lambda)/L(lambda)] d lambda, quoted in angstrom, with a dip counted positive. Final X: 1.1 angstrom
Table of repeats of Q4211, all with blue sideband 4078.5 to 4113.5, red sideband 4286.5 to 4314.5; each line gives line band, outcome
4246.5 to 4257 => -1.70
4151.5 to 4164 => 0.48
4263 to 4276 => -2.52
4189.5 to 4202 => -1.01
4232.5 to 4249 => -2.79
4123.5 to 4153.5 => -0.37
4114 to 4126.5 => -0.64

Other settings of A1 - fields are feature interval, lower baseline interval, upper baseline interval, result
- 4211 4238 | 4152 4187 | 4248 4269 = 0.6 angstrom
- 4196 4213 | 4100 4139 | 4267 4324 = -1.0 angstrom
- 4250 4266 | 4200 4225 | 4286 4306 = -1.7 angstrom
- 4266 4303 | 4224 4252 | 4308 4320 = 0.3 angstrom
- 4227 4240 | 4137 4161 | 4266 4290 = -0.9 angstrom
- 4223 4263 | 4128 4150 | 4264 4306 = -1.9 angstrom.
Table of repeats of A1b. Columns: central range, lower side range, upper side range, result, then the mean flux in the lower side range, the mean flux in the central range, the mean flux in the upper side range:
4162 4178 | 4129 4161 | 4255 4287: 0.4 angstrom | 15.3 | 15.2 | 16.5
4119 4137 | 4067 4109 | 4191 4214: -0.2 angstrom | 15.6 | 16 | 16.5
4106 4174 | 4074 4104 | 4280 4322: 0.1 angstrom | 15.9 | 15.7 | 15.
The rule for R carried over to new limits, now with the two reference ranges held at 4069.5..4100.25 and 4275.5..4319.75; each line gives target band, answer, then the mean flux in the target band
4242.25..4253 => -0.08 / 16.4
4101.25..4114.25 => -0.01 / 15.9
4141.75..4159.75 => 0.04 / 15.1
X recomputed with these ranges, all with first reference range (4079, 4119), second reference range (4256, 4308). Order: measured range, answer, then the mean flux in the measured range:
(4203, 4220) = -0.9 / 16.6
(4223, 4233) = 0.3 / 15.2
